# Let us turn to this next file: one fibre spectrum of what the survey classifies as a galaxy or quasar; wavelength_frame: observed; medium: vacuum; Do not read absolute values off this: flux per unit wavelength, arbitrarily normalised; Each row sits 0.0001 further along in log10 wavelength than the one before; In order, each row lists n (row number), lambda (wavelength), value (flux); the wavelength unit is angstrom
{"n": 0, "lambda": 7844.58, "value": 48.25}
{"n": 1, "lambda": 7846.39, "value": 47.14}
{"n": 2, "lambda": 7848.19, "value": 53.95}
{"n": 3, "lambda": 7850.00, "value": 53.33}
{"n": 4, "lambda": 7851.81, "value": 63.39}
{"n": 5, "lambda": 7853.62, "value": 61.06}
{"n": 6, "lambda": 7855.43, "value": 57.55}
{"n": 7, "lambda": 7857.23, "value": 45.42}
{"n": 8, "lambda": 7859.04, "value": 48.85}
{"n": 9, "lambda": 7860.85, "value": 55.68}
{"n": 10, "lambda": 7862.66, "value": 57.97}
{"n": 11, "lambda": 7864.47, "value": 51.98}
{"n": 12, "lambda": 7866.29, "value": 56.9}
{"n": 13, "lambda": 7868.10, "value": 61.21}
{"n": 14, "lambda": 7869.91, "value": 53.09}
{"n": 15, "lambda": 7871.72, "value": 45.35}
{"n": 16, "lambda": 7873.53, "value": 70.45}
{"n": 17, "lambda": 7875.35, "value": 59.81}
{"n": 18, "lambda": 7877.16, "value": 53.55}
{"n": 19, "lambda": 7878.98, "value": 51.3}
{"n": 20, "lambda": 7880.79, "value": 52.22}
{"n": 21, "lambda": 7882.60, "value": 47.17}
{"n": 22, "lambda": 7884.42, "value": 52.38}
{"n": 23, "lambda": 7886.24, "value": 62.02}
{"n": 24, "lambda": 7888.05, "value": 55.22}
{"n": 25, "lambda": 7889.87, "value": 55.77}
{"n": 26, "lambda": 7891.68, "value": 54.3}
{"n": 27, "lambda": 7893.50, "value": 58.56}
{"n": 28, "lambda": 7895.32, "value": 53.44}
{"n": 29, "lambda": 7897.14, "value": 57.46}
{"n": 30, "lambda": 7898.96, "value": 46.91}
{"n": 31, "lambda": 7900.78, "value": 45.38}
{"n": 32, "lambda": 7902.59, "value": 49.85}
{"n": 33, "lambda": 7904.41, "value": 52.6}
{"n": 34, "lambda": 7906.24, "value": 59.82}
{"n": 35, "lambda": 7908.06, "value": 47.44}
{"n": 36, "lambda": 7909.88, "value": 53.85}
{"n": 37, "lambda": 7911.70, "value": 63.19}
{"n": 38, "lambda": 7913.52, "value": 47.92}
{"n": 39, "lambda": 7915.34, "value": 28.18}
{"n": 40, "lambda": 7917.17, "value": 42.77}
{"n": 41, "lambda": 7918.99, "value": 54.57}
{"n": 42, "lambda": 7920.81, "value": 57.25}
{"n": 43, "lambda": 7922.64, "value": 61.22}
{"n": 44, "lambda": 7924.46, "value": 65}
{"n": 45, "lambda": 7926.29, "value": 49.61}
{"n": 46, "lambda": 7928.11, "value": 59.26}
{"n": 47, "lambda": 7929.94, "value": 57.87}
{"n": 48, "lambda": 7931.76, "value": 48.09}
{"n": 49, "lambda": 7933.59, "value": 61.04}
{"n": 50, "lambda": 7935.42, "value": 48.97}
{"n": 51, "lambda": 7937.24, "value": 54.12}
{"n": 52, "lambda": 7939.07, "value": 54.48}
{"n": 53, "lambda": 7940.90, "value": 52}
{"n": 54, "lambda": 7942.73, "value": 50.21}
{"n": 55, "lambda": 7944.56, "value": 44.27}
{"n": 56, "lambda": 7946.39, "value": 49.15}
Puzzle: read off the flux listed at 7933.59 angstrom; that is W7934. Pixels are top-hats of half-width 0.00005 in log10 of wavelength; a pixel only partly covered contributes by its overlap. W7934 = 61.04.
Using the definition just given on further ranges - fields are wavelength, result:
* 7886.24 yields 62.02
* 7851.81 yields 63.39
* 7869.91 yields 53.09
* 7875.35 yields 59.81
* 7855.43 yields 57.55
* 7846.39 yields 47.14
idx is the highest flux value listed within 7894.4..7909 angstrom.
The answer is 59.82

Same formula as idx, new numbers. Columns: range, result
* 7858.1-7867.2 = 57.97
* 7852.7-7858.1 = 61.06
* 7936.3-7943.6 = 54.48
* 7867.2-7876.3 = 70.45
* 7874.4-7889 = 62.02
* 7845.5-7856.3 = 63.39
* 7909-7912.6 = 63.19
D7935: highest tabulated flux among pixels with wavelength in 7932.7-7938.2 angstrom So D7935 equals 61.04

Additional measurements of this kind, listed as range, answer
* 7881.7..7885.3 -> 52.38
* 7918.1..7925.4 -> 65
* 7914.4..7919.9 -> 54.57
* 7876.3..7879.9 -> 53.55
